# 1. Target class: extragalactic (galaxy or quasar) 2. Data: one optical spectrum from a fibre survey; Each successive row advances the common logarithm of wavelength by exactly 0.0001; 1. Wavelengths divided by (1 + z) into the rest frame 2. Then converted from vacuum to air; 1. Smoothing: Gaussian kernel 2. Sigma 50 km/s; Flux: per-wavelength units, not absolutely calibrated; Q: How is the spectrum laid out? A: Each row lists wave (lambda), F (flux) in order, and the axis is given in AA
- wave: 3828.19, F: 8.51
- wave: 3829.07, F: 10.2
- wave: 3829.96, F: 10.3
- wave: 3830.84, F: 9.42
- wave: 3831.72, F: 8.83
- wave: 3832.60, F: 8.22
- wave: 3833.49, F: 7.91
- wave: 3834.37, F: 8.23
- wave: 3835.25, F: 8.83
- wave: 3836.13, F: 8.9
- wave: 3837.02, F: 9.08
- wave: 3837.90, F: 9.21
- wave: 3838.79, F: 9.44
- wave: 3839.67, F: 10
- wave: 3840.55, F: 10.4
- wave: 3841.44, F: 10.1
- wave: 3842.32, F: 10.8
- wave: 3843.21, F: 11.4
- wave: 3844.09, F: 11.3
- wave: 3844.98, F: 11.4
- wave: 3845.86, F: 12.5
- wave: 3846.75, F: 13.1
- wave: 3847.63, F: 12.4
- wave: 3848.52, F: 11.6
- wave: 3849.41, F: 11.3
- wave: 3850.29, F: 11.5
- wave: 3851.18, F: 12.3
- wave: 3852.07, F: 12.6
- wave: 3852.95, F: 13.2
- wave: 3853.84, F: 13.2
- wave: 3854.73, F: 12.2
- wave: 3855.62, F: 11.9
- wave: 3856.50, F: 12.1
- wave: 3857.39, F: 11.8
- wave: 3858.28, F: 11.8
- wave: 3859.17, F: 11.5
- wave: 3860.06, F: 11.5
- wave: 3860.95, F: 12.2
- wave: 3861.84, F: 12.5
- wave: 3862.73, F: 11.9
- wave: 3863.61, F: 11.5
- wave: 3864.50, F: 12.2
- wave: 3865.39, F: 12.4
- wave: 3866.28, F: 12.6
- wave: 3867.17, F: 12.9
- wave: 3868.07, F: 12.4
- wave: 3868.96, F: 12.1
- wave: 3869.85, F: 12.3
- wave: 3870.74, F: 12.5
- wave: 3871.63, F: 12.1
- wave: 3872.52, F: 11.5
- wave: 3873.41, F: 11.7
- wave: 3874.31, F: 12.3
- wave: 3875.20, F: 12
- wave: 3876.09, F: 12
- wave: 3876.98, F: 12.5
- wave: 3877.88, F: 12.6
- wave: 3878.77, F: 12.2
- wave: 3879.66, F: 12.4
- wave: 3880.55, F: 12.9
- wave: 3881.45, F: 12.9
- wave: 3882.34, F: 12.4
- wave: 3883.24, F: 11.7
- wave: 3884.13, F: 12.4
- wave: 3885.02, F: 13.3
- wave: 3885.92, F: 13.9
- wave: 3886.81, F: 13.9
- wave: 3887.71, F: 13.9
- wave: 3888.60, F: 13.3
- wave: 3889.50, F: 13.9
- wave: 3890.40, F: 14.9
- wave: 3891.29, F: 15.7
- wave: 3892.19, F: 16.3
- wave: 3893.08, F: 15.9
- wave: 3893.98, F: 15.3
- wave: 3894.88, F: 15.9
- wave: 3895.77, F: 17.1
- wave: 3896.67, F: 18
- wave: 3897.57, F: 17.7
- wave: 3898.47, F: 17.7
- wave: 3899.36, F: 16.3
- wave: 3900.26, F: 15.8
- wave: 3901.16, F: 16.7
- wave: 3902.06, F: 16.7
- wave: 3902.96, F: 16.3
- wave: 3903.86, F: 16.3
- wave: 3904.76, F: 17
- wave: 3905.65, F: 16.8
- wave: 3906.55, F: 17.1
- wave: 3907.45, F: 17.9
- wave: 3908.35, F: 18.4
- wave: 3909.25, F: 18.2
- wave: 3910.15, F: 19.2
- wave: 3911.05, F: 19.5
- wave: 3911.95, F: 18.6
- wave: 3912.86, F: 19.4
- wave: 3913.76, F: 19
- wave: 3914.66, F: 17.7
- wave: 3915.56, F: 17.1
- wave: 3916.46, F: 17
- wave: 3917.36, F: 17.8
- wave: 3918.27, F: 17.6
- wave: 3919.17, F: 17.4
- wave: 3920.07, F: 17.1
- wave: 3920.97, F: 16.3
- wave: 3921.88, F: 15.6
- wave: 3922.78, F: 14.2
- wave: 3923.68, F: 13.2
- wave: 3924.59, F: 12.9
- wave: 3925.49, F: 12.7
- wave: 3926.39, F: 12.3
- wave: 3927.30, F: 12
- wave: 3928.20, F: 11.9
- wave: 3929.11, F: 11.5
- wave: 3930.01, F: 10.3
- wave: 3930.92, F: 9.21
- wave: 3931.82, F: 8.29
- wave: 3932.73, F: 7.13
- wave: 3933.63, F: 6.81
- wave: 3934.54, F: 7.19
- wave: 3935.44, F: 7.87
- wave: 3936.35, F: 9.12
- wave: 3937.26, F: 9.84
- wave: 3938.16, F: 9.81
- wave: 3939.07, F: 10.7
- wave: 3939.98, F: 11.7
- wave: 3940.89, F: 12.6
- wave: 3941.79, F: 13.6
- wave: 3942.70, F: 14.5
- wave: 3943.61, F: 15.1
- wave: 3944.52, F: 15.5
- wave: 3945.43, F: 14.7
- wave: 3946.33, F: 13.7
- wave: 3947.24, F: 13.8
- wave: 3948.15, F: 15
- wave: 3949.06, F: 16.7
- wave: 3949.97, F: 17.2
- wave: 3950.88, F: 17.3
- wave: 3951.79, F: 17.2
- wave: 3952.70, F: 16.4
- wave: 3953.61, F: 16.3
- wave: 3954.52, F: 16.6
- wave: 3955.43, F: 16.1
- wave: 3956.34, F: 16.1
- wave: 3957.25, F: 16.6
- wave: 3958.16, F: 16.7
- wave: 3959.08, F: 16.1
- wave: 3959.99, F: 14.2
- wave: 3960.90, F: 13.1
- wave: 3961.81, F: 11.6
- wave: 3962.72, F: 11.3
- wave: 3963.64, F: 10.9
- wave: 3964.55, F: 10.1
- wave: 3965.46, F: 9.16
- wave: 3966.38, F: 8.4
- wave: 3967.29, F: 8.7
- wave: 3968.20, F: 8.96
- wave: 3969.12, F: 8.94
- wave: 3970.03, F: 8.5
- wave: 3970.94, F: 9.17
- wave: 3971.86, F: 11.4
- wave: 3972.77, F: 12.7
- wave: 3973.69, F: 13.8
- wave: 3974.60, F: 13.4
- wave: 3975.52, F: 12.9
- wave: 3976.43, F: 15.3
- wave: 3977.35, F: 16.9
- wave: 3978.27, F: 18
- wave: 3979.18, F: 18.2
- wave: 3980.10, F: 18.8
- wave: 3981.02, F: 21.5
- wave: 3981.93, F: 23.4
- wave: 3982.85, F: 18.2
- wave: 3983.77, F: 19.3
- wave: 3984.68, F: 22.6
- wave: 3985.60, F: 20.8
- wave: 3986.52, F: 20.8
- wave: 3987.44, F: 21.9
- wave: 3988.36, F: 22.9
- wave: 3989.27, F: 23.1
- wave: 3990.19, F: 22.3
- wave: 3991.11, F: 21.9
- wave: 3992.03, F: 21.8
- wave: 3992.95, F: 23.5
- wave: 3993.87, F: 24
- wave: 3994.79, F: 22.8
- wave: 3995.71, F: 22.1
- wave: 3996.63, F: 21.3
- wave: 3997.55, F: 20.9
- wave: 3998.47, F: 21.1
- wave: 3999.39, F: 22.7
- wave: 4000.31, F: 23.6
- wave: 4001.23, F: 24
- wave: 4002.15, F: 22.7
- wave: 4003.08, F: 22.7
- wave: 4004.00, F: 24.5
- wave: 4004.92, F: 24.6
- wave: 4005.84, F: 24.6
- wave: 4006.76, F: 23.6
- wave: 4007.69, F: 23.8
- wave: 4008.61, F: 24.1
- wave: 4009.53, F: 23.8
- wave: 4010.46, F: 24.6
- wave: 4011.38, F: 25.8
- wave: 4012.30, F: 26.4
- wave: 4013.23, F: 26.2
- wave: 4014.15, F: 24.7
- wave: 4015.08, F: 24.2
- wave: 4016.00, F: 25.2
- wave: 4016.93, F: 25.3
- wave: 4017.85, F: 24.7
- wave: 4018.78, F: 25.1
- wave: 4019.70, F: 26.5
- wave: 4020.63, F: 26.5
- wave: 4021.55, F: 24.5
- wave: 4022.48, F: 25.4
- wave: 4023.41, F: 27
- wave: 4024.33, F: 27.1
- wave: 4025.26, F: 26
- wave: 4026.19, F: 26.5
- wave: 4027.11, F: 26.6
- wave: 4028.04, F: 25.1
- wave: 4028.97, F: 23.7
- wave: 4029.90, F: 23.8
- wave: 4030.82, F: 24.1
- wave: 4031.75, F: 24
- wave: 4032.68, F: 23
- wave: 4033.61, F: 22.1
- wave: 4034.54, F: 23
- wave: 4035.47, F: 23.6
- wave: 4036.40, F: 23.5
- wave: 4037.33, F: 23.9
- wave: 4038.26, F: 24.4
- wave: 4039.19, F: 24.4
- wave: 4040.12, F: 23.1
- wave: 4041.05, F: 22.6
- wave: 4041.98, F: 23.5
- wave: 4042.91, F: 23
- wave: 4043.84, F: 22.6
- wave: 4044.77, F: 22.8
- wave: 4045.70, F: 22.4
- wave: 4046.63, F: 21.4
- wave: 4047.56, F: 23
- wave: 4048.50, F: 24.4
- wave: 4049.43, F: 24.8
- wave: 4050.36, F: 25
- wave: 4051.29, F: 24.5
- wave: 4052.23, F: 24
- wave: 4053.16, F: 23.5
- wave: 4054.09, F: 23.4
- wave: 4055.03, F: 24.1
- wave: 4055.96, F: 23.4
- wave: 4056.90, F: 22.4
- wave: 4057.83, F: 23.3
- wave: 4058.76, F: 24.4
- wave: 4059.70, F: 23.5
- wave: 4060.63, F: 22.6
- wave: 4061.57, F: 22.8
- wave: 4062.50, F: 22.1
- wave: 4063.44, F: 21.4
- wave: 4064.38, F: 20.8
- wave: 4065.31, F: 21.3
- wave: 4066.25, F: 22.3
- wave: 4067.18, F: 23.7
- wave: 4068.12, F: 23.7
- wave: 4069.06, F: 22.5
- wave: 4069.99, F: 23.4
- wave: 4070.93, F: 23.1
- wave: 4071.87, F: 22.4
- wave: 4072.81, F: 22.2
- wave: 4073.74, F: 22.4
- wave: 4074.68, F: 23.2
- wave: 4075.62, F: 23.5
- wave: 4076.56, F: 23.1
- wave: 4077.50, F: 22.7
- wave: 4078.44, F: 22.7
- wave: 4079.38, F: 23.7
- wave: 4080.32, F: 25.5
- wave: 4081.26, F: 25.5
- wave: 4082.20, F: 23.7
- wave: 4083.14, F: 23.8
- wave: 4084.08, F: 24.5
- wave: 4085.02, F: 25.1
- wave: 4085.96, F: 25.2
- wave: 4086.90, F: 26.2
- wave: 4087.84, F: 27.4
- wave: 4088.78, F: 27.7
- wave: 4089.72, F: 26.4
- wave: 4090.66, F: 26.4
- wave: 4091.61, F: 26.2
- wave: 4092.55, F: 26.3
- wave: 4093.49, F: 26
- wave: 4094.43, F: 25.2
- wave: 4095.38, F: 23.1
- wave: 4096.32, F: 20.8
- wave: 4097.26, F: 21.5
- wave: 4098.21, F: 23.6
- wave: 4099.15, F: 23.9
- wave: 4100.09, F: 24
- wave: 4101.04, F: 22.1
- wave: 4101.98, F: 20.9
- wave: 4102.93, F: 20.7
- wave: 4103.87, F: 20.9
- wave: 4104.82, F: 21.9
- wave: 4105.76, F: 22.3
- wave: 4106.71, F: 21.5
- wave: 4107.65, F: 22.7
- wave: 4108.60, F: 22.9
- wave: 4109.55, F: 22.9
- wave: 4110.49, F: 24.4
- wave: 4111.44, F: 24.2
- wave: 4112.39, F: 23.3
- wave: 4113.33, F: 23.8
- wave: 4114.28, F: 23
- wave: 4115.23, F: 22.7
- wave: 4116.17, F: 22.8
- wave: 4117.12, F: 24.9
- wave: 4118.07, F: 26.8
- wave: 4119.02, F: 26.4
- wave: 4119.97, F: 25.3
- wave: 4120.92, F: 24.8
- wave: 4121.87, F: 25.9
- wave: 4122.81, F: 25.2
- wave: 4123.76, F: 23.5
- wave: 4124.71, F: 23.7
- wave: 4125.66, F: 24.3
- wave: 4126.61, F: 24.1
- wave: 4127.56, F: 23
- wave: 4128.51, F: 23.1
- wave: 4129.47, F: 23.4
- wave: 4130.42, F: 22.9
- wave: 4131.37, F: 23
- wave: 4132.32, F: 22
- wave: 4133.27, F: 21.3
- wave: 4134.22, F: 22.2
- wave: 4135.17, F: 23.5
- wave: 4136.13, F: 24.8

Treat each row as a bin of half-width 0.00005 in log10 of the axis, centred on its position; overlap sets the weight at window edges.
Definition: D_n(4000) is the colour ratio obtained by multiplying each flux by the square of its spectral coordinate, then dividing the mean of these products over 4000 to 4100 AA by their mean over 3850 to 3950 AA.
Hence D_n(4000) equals 1.88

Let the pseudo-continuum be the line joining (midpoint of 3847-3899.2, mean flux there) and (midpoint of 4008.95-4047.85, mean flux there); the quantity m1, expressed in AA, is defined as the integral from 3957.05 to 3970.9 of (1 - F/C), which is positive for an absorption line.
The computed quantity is 5.8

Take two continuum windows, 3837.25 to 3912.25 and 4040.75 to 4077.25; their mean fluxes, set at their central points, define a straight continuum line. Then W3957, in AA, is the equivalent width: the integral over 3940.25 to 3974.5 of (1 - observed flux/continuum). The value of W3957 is 8.24 AA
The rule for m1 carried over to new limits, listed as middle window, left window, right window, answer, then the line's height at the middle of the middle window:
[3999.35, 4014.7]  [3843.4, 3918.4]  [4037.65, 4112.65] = -3.09 AA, 20.2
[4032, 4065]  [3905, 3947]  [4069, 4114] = -3.18 AA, 21.2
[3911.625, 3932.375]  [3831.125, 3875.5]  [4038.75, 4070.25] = 0.82 AA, 15.4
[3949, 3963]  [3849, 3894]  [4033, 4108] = 1.32 AA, 17.3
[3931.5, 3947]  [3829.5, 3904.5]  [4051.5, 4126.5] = 4.88 AA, 16.2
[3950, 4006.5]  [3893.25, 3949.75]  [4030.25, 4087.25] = 2.32 AA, 18.3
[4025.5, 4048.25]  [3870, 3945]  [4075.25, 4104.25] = -2.56 AA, 21.3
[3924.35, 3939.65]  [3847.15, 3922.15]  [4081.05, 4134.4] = 6.03 AA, 16.4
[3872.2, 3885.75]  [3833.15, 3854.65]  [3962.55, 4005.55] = 0.37 AA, 12.7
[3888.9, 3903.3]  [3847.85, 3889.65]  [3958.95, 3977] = -4.92 AA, 12.1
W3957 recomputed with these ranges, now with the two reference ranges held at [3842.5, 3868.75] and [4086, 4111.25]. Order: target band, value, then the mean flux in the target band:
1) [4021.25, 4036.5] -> -3.17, 24.7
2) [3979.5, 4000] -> -3.48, 21.7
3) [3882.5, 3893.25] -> -0.27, 14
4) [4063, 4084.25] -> -0.45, 23.1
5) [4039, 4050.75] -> -1.14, 23.3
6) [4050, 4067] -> -0.93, 23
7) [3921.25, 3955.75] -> 7.10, 12.8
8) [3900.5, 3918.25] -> -3.64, 17.7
